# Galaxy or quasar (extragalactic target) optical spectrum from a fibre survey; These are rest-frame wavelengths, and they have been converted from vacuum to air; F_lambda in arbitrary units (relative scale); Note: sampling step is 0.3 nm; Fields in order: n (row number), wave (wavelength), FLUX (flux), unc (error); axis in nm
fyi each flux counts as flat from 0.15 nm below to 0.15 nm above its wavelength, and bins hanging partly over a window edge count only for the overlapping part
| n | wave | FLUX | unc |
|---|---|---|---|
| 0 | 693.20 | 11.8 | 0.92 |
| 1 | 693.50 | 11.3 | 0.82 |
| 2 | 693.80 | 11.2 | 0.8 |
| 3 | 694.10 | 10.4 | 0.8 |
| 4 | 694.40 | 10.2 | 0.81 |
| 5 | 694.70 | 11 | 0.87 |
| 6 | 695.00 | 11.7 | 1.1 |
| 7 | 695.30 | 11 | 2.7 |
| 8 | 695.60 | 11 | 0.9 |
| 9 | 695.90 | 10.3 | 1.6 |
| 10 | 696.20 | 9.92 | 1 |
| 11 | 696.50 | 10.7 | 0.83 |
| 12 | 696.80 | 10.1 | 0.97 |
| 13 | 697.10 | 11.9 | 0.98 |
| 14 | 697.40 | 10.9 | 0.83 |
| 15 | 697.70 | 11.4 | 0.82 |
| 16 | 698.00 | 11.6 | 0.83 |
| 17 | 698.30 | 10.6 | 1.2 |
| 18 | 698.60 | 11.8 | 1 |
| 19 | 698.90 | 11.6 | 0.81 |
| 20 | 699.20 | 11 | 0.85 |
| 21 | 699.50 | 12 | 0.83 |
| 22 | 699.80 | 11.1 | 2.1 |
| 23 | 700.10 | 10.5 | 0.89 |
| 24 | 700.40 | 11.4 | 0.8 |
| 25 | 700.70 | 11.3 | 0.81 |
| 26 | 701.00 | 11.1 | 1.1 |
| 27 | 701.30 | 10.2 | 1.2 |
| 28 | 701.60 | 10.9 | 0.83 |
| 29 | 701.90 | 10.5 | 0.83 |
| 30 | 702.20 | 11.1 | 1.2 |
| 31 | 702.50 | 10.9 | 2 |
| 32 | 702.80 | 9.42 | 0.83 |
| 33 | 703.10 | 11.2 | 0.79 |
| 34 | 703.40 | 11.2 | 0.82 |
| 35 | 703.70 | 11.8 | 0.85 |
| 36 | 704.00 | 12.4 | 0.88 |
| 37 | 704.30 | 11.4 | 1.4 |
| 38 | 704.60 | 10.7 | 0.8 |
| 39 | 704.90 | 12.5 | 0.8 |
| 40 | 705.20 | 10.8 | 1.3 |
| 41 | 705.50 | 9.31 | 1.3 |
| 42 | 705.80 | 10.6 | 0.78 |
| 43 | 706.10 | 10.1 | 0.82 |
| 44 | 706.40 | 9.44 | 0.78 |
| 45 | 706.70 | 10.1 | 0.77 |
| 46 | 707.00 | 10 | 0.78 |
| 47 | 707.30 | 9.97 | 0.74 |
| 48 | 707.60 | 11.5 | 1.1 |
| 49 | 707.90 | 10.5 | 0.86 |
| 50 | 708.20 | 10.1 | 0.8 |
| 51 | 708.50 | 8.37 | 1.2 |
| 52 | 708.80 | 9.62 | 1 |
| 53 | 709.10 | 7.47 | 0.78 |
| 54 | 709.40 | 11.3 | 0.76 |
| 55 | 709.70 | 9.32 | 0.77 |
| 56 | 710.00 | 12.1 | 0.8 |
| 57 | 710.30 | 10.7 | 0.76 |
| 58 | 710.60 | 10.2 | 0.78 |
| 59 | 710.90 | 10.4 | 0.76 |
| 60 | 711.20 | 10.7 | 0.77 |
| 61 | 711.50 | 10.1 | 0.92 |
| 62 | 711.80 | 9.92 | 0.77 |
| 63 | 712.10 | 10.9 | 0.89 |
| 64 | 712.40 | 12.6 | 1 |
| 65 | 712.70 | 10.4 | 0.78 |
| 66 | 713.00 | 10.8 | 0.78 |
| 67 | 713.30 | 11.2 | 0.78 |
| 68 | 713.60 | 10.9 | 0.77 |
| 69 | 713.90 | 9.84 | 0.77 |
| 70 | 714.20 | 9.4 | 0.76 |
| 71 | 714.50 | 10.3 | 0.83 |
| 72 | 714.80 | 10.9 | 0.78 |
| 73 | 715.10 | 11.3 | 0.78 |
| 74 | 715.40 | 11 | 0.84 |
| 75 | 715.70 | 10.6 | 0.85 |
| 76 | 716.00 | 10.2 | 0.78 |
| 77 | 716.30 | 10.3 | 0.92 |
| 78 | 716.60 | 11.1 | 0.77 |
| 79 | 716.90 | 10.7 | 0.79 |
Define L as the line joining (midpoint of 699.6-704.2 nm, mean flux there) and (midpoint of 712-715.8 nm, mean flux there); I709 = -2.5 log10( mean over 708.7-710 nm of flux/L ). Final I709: 0.120 mag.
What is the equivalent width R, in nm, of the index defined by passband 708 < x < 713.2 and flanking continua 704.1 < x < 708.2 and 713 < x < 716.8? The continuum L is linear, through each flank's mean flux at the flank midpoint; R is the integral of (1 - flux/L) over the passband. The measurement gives 0.13 nm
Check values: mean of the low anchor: 10.5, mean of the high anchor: 10.6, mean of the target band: 10.3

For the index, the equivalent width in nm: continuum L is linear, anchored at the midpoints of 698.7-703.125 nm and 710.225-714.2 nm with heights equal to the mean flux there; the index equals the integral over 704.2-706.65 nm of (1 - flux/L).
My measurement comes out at 0.06 nm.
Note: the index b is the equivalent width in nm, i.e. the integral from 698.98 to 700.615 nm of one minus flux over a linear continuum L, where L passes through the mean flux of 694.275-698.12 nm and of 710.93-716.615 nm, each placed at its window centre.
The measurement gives -0.06 nm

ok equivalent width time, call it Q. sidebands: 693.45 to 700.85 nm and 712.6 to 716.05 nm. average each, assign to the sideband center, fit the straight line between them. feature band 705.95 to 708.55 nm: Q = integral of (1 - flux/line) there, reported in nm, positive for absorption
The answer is 0.17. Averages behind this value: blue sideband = 11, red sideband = 10.6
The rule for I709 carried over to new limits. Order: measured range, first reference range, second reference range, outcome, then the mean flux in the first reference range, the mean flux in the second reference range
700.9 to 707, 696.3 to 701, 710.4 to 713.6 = 0.02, 11.2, 10.7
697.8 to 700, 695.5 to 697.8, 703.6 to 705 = -0.03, 10.8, 11.7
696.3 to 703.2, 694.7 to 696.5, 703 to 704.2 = 0.02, 10.8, 11.7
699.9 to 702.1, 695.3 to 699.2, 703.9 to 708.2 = 0.00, 11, 10.6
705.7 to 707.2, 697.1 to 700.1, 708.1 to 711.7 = 0.04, 11.3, 10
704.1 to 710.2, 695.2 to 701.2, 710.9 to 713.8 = 0.06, 11.1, 10.8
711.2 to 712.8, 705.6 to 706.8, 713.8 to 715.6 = -0.05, 10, 10.5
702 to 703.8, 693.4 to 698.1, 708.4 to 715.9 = -0.02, 10.9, 10.4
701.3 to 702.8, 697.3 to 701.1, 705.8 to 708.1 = 0.02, 11.3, 10.3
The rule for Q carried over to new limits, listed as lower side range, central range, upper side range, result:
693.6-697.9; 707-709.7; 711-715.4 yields 0.22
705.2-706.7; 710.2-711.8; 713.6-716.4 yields -0.02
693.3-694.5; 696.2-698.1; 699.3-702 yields -0.01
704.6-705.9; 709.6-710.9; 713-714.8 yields 0.00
